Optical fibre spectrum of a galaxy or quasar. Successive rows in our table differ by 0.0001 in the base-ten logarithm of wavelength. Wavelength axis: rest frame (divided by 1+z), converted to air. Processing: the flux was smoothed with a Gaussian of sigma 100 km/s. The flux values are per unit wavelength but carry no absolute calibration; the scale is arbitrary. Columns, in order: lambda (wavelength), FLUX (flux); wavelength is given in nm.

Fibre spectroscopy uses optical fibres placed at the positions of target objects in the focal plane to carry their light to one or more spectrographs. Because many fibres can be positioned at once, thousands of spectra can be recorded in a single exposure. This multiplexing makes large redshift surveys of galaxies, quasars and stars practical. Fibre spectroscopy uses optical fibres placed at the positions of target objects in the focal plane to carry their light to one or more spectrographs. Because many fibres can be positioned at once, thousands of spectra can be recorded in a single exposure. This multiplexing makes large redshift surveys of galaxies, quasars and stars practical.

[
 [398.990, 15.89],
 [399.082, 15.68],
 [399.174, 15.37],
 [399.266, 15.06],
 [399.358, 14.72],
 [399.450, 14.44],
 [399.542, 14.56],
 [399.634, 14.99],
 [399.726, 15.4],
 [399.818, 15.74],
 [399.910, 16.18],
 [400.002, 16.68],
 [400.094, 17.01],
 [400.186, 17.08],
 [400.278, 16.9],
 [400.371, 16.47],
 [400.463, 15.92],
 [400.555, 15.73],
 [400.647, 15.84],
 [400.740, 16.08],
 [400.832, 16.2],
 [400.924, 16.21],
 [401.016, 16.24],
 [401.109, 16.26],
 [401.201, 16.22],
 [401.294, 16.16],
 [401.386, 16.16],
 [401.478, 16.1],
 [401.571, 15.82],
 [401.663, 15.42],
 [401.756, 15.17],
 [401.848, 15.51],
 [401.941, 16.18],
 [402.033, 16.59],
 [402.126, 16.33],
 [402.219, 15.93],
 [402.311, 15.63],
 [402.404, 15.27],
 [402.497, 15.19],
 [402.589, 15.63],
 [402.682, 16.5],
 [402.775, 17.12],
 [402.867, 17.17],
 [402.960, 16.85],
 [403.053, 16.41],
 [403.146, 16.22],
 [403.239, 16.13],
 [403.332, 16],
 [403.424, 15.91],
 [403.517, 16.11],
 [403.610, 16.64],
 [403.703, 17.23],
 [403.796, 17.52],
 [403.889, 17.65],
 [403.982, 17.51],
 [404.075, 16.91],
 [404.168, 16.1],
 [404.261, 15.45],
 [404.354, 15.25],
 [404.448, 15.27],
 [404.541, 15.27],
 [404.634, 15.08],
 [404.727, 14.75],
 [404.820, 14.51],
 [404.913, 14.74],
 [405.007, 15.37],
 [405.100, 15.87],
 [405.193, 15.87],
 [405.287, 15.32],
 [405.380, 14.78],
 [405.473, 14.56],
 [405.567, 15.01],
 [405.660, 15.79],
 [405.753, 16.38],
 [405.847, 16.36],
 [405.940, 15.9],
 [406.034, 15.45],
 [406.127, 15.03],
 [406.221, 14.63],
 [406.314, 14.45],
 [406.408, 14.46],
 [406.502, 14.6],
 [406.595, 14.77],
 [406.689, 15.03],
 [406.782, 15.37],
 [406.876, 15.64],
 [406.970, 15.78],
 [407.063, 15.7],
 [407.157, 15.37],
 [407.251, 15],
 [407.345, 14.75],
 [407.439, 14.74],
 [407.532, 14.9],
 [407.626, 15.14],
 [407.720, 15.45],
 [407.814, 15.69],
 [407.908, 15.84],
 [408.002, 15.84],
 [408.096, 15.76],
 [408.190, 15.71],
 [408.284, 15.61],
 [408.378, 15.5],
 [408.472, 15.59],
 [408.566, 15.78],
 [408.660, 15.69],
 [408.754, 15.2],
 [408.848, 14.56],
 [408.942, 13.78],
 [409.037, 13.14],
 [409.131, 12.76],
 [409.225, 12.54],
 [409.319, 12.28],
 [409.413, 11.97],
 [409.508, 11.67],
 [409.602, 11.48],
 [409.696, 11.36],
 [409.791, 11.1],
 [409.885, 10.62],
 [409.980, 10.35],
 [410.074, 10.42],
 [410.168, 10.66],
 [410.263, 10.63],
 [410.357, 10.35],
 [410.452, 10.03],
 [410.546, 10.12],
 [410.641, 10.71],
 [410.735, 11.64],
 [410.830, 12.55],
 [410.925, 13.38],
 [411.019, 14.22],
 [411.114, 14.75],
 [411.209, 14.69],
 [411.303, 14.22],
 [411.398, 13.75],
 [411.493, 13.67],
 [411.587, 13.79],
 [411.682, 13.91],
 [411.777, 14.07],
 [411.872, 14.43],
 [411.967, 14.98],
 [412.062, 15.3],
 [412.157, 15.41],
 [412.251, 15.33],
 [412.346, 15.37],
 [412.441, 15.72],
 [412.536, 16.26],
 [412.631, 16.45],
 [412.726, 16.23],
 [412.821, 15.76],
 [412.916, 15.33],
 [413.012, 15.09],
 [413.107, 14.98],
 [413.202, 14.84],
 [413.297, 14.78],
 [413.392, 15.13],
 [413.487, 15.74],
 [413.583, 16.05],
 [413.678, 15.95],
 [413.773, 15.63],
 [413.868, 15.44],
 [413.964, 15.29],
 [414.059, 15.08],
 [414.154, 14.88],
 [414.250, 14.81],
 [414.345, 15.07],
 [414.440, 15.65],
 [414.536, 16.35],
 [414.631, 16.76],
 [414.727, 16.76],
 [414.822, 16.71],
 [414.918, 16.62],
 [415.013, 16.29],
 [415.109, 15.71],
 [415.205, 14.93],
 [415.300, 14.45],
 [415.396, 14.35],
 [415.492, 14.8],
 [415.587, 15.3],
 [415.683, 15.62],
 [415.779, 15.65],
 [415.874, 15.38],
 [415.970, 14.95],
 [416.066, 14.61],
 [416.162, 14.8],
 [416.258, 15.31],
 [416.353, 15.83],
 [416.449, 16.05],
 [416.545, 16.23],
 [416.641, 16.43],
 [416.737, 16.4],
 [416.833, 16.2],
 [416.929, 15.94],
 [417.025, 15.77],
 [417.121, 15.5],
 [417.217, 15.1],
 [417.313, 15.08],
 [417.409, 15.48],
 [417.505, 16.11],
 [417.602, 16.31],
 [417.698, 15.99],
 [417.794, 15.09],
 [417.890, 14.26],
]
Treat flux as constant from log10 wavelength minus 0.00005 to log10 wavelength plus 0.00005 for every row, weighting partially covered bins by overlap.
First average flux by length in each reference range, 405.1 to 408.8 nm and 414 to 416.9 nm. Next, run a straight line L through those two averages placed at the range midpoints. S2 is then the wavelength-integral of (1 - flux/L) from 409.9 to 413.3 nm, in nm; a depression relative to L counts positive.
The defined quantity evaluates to 0.396 nm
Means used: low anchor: 15.4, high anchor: 15.6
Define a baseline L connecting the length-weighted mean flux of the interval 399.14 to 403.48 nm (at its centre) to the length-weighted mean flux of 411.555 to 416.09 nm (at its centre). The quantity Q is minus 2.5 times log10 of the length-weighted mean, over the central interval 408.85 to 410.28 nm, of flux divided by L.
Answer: 0.306 mag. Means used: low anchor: 16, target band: 11.8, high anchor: 15.4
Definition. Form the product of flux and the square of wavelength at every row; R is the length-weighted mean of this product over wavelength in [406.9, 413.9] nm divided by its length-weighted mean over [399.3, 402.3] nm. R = 0.9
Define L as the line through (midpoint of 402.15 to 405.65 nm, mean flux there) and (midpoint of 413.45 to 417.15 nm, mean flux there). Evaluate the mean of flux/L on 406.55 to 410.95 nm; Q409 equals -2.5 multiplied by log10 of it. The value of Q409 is 0.16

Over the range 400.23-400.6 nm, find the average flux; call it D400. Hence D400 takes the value 16.3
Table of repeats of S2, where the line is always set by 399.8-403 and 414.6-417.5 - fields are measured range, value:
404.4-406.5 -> 0.11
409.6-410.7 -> 0.36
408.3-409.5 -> 0.14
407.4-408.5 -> 0.03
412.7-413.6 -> 0.02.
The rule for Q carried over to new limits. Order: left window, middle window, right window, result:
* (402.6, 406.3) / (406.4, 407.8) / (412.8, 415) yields 0.05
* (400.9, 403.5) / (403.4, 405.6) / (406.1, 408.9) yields 0.00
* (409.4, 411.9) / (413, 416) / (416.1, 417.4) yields -0.08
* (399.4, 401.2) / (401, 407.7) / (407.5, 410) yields -0.05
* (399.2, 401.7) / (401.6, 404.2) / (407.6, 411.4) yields -0.08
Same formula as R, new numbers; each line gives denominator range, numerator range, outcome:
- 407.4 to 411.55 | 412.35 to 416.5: 1.19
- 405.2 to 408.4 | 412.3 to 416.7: 1.05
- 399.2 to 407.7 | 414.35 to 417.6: 1.06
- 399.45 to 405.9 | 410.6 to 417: 1.00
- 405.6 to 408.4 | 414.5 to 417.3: 1.07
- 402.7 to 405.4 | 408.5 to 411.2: 0.79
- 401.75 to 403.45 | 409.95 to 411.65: 0.79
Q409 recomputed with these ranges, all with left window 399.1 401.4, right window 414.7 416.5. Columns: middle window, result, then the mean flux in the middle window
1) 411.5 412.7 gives 0.035 mag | 15.1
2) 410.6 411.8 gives 0.157 mag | 13.5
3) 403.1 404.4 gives -0.046 mag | 16.5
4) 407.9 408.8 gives 0.002 mag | 15.6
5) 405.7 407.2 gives 0.029 mag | 15.3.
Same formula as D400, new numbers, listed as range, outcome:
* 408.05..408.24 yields 15.7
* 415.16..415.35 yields 14.7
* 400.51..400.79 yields 15.9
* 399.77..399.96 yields 16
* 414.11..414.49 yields 15.1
